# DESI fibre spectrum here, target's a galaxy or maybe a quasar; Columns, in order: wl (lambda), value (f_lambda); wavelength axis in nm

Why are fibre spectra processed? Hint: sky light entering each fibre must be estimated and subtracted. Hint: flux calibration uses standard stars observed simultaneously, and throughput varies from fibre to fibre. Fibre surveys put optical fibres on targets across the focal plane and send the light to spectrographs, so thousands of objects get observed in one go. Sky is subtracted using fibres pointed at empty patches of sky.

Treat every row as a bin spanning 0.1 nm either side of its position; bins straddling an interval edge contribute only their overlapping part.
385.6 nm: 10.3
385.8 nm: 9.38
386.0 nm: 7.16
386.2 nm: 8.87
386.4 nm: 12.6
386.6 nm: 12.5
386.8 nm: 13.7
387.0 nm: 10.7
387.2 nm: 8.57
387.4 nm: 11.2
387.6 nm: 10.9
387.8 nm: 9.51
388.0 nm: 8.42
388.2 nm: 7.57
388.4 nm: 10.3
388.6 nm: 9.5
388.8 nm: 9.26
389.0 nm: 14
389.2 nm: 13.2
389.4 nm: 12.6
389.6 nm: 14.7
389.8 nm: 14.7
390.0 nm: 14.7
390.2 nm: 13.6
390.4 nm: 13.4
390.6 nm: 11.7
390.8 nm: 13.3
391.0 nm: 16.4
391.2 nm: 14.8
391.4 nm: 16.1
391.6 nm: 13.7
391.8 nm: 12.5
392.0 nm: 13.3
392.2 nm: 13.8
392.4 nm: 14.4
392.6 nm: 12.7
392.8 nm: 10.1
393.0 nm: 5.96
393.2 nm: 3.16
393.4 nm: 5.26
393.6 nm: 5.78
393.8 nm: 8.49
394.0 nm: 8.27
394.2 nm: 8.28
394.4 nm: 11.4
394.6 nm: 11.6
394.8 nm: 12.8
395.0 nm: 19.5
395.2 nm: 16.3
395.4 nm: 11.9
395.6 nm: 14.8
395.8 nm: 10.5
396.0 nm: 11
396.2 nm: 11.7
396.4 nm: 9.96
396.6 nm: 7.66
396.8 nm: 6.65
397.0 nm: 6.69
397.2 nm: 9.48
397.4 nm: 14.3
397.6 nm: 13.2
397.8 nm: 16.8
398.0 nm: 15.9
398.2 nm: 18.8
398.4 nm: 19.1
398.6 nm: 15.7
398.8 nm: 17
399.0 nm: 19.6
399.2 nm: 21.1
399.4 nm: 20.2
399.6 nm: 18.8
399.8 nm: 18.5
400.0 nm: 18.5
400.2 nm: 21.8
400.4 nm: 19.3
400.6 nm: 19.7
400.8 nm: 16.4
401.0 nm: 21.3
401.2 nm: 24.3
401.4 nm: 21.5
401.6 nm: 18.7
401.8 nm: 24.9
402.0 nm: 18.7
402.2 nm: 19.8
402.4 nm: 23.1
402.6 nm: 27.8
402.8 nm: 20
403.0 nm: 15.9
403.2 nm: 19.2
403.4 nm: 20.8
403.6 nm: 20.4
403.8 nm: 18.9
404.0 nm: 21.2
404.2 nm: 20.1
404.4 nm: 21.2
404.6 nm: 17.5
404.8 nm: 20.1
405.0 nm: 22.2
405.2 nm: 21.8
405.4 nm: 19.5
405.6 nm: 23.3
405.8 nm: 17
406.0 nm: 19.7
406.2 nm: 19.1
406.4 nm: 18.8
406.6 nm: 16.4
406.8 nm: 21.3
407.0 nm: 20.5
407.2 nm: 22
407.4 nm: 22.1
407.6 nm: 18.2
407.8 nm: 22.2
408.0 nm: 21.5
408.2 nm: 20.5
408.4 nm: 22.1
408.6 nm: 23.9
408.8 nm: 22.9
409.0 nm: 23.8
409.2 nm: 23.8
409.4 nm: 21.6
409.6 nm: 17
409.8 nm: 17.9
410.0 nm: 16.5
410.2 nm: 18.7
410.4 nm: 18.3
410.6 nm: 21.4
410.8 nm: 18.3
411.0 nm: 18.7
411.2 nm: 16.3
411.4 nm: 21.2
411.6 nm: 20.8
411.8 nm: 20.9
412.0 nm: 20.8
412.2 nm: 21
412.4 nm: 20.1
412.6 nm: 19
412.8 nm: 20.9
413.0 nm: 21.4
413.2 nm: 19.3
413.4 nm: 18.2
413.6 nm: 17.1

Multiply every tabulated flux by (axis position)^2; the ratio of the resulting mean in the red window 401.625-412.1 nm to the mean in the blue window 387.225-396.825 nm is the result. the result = 1.9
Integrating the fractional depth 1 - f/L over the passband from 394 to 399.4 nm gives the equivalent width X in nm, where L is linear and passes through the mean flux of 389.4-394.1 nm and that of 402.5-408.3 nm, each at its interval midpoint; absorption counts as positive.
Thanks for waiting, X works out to 0.51 nm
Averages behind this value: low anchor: 11.8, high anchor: 20.3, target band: 13.6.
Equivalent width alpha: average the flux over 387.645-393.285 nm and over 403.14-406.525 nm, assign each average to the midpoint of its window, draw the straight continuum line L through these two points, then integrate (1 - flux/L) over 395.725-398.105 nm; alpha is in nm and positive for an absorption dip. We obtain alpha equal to 0.68 nm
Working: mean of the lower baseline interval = 12.1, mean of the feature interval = 11.2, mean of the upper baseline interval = 20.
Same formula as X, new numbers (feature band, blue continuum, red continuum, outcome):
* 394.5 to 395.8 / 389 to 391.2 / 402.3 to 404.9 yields 0.17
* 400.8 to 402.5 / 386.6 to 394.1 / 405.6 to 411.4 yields -0.45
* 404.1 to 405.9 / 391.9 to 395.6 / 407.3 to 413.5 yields -0.32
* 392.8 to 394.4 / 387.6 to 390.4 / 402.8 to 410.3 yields 0.80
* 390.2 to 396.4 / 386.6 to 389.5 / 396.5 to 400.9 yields 0.71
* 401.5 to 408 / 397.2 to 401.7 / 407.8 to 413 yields -0.35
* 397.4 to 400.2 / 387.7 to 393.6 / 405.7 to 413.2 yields -0.46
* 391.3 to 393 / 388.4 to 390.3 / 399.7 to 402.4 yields 0.19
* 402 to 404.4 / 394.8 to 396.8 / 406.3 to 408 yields -0.43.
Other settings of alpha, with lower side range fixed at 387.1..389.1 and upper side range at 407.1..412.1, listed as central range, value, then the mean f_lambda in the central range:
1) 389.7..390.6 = -0.24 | 13.8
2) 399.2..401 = -0.41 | 19.4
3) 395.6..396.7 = 0.26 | 10.6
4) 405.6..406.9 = -0.02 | 19.1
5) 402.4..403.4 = -0.22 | 21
